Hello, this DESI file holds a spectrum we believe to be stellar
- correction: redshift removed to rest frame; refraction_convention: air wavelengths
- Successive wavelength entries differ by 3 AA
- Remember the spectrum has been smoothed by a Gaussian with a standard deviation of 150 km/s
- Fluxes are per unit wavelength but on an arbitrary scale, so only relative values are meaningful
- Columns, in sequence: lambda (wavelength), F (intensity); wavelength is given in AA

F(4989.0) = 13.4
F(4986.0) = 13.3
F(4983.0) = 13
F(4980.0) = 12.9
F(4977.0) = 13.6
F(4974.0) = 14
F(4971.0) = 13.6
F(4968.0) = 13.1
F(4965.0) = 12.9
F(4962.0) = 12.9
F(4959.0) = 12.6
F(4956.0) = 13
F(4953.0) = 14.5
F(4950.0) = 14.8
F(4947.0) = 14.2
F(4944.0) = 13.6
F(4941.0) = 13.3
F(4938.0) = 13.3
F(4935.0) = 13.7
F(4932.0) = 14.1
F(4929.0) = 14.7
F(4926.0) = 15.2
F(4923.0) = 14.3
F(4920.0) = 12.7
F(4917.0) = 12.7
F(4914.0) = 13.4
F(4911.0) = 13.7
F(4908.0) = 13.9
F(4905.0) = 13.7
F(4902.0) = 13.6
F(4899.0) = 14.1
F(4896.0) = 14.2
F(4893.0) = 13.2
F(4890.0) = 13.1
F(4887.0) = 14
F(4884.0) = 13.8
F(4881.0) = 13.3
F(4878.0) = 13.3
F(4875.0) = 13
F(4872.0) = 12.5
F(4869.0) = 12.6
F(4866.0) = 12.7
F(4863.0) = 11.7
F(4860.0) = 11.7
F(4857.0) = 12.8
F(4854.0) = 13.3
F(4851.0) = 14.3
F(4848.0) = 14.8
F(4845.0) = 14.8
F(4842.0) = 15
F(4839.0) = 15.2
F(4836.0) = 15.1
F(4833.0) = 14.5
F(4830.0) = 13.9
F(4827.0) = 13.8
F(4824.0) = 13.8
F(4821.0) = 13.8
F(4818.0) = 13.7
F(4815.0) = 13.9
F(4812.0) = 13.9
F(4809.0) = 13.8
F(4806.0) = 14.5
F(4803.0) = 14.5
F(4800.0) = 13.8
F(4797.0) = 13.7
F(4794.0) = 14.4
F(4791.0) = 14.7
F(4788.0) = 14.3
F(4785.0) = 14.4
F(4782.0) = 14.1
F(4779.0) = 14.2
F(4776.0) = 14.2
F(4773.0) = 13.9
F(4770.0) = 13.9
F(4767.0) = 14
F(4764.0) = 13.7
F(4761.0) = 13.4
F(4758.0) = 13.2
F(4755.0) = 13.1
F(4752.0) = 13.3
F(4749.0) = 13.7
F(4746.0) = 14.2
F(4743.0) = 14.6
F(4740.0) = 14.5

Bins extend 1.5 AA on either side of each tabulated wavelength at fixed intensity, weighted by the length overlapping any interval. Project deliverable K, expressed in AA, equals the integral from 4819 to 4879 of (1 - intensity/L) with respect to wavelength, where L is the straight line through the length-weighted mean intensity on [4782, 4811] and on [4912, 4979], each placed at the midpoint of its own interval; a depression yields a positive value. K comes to 1.7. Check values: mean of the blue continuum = 14.2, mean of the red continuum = 13.6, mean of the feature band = 13.6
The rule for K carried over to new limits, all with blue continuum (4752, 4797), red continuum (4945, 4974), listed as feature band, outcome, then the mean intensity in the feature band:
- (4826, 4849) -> -1.4 AA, 14.7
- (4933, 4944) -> 0.1 AA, 13.5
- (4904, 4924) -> 0.3 AA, 13.5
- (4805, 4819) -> -0.1 AA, 14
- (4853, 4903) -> 2.2 AA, 13.1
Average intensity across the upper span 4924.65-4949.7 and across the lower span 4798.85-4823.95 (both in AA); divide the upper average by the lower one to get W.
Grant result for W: 1.00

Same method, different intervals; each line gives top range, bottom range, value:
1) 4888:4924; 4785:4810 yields 0.95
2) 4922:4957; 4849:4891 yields 1.08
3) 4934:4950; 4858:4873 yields 1.12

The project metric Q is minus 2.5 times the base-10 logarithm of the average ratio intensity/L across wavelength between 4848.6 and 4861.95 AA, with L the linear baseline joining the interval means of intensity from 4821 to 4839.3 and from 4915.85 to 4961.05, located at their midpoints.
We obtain 0.08 mag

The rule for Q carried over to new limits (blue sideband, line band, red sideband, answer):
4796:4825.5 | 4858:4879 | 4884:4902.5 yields 0.107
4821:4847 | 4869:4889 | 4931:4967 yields 0.068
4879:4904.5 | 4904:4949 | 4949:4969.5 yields -0.022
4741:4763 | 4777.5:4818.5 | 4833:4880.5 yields -0.042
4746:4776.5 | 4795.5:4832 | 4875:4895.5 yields -0.029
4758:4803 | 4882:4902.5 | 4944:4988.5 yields -0.002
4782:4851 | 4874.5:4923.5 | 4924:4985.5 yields 0.030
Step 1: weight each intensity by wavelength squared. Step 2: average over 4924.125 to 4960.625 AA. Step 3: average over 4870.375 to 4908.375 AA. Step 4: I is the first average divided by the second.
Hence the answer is 1.05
